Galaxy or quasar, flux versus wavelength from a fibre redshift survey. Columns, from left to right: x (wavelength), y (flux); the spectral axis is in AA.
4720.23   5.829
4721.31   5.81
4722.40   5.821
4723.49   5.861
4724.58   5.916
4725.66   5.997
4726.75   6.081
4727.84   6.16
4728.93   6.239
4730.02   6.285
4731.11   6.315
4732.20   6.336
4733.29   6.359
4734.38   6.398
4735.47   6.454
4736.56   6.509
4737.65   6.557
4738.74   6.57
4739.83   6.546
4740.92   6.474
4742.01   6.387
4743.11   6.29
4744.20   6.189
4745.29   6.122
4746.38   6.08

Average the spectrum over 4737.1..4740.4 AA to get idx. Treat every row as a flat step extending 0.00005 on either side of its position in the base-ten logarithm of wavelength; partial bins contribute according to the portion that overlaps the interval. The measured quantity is 6.57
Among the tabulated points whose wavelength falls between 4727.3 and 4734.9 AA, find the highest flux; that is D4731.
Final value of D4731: 6.398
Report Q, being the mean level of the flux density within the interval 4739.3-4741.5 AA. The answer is 6.52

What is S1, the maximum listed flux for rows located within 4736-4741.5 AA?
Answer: 6.57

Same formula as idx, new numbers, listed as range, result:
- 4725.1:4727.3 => 6.05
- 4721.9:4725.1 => 5.86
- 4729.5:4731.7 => 6.3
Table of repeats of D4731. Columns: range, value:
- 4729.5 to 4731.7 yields 6.315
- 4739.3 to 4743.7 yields 6.546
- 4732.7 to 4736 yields 6.454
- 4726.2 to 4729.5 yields 6.239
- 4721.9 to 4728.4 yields 6.16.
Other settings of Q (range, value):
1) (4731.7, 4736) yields 6.39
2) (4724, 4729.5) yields 6.08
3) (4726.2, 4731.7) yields 6.21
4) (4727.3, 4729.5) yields 6.19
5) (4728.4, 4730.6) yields 6.26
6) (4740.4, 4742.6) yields 6.41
